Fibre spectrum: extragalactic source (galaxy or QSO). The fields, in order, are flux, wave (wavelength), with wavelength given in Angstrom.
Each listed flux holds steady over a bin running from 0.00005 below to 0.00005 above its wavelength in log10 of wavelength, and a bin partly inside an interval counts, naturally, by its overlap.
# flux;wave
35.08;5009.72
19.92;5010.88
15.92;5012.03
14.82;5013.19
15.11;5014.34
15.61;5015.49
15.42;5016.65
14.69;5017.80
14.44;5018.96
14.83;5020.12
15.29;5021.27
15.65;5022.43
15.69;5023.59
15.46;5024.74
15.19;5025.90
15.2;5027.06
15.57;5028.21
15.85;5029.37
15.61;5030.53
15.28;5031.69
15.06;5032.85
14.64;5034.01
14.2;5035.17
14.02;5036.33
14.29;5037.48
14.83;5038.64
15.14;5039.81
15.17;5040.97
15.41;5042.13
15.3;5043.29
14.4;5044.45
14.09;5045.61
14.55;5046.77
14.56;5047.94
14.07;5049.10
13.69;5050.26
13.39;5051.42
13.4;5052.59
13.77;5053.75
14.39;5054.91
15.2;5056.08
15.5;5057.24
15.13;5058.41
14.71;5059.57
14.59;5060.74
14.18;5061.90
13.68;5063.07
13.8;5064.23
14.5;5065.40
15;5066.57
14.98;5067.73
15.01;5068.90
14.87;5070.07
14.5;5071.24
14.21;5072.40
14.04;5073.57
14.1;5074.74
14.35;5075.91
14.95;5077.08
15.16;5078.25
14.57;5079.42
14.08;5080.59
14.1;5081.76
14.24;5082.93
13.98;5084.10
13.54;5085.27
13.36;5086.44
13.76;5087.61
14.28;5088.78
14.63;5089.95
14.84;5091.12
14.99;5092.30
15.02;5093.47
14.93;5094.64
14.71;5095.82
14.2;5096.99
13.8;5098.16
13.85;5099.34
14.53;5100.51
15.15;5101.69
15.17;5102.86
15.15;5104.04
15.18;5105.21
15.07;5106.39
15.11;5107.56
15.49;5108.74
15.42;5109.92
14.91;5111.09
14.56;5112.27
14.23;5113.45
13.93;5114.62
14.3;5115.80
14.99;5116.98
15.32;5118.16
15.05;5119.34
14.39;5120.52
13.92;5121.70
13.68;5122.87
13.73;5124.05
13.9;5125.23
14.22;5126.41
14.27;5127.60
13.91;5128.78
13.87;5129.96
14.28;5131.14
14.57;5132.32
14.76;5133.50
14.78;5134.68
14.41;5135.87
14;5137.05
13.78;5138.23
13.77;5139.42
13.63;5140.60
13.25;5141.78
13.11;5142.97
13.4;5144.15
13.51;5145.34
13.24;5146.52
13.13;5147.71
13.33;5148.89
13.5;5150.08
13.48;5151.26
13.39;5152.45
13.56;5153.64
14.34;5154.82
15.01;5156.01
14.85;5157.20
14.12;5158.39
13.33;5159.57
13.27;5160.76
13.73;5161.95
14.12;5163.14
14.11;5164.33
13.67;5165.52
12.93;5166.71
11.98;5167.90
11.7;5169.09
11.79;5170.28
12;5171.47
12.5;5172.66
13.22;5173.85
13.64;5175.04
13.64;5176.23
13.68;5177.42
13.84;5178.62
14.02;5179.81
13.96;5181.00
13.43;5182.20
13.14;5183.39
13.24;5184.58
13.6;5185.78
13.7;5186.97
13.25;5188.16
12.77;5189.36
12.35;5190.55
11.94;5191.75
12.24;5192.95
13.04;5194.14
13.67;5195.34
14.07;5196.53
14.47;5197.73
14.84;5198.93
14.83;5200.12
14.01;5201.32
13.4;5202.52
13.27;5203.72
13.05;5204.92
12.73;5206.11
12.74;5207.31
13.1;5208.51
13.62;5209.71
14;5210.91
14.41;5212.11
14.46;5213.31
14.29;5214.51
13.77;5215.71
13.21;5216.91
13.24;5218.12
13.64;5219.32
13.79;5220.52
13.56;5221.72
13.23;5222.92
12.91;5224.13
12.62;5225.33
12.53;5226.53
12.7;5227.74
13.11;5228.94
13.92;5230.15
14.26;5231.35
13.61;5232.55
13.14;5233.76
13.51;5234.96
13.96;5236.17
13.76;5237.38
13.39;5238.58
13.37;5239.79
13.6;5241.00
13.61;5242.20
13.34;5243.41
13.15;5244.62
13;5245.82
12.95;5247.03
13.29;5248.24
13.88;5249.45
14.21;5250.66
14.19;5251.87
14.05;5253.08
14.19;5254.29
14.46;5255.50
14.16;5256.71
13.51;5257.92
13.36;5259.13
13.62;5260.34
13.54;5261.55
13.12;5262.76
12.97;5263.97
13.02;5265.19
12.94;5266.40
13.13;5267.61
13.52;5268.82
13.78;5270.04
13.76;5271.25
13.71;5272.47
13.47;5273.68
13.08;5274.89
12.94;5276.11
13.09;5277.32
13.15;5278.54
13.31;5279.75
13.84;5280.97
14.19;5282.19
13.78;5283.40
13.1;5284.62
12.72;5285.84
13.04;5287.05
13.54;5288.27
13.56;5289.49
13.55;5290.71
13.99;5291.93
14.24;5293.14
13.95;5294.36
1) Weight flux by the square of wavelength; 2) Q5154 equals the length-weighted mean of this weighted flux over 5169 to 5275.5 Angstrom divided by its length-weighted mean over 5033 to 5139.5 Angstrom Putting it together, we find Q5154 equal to 1.0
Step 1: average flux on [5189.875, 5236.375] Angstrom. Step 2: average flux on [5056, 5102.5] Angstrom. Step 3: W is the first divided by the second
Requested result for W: 0.93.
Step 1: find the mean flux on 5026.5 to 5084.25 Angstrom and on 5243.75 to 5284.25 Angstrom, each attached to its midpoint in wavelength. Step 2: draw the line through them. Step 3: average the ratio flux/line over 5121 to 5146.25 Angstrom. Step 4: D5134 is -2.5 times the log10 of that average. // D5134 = 0.020 mag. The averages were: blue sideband 14.6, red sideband 13.5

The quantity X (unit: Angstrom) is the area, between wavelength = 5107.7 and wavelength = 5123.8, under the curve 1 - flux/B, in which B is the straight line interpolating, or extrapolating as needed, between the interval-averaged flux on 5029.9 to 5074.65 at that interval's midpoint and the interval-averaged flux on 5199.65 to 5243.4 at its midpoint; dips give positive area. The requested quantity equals -0.5 Angstrom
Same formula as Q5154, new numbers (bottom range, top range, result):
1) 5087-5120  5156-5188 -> 0.93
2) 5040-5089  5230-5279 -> 1.01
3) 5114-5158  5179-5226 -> 0.99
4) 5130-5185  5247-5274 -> 1.04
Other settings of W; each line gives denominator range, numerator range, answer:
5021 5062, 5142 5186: 0.91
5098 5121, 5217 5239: 0.90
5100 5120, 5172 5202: 0.90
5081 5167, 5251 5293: 0.95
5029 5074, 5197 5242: 0.93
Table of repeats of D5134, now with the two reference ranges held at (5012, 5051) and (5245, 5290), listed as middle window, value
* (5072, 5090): 0.03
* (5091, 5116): -0.02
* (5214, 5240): 0.02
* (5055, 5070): 0.01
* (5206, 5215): 0.01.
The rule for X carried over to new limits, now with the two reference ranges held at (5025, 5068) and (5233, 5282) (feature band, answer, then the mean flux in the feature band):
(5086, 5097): -0.1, 14.5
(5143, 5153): 0.5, 13.4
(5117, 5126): 0.0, 14.3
